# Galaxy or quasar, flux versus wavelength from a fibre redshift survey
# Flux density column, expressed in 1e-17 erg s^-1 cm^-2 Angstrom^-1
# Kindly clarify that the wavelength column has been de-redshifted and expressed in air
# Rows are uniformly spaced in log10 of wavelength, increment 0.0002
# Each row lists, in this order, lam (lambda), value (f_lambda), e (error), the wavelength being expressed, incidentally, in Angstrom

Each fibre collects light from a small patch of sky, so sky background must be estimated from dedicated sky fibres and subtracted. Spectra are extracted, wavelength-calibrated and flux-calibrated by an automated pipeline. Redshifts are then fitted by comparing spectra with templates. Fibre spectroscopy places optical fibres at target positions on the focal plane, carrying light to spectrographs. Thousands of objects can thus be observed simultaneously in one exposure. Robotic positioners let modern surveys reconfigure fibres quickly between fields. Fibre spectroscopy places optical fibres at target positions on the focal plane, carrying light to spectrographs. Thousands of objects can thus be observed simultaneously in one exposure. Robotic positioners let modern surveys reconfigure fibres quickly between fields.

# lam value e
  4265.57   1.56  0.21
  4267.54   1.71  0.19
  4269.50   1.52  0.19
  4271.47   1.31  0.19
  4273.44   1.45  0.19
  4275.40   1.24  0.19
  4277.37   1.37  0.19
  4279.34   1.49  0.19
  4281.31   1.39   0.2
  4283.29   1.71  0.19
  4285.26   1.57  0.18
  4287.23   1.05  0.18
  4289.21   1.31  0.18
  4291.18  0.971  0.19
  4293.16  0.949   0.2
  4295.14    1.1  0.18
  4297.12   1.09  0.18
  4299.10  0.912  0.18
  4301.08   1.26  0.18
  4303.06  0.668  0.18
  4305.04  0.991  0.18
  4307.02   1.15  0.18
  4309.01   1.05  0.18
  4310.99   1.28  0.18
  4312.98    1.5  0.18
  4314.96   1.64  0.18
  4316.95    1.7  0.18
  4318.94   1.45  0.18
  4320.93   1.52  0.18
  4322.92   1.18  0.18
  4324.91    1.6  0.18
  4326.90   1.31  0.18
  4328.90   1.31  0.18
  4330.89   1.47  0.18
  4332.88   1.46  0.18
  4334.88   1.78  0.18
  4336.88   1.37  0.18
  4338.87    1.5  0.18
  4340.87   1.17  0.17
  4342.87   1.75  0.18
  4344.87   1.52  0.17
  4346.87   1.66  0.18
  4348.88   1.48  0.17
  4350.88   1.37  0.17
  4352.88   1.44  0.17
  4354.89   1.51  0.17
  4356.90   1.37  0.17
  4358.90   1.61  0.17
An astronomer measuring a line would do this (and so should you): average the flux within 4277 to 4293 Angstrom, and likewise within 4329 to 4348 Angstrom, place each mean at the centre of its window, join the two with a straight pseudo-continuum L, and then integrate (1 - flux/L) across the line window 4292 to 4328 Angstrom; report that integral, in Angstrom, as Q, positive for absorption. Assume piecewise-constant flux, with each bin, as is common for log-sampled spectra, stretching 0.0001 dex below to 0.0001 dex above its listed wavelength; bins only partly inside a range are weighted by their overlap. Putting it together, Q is 4.6 Angstrom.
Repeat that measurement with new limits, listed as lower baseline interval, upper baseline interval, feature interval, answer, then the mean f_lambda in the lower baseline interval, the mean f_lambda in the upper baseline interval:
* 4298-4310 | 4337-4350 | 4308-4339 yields -4.9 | 1.01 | 1.5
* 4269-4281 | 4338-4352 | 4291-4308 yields 4.9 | 1.39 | 1.49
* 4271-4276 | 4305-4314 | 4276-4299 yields 0.7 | 1.34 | 1.22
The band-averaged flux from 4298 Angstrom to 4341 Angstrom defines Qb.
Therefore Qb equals 1.33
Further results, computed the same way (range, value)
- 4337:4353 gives 1.48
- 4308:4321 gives 1.44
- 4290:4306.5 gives 1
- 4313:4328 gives 1.49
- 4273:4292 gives 1.36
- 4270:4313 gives 1.22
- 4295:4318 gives 1.2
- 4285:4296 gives 1.13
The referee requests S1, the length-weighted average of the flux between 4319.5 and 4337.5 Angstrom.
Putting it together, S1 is 1.45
